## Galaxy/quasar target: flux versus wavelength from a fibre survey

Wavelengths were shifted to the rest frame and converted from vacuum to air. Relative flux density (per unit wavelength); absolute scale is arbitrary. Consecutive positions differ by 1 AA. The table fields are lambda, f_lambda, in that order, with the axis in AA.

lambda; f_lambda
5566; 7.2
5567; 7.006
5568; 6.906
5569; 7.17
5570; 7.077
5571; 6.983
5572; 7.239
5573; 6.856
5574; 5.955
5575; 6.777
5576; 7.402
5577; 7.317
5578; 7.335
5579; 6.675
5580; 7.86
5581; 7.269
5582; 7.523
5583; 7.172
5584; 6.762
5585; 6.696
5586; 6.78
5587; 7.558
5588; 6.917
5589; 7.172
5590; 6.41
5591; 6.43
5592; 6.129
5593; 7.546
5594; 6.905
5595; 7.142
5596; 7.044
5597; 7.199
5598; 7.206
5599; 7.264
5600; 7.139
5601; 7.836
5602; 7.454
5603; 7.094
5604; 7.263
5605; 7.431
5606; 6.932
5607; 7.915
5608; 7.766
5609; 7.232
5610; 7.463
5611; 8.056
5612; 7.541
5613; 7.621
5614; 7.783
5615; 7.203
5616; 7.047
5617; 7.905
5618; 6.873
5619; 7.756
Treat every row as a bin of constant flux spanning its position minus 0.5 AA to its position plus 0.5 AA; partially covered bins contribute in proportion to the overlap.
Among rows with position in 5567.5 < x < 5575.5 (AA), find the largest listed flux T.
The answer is 7.239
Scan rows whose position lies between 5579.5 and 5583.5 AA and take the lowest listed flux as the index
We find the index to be 7.172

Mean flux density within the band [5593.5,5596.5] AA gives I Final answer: 7.03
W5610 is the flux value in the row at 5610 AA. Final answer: 7.463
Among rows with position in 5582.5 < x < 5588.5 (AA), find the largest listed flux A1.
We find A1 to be 7.558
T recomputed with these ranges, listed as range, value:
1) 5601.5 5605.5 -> 7.454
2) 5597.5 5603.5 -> 7.836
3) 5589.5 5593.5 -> 7.546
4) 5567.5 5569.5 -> 7.17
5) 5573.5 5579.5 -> 7.402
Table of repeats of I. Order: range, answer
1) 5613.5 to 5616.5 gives 7.34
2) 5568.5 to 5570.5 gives 7.12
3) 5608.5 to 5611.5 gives 7.58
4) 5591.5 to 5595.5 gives 6.93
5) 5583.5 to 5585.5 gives 6.73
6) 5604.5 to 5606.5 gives 7.18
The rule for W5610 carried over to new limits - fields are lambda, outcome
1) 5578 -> 7.335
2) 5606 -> 6.932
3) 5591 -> 6.43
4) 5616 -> 7.047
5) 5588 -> 6.917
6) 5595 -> 7.142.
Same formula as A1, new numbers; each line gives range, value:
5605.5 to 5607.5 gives 7.915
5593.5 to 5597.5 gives 7.199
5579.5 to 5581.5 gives 7.86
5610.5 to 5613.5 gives 8.056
